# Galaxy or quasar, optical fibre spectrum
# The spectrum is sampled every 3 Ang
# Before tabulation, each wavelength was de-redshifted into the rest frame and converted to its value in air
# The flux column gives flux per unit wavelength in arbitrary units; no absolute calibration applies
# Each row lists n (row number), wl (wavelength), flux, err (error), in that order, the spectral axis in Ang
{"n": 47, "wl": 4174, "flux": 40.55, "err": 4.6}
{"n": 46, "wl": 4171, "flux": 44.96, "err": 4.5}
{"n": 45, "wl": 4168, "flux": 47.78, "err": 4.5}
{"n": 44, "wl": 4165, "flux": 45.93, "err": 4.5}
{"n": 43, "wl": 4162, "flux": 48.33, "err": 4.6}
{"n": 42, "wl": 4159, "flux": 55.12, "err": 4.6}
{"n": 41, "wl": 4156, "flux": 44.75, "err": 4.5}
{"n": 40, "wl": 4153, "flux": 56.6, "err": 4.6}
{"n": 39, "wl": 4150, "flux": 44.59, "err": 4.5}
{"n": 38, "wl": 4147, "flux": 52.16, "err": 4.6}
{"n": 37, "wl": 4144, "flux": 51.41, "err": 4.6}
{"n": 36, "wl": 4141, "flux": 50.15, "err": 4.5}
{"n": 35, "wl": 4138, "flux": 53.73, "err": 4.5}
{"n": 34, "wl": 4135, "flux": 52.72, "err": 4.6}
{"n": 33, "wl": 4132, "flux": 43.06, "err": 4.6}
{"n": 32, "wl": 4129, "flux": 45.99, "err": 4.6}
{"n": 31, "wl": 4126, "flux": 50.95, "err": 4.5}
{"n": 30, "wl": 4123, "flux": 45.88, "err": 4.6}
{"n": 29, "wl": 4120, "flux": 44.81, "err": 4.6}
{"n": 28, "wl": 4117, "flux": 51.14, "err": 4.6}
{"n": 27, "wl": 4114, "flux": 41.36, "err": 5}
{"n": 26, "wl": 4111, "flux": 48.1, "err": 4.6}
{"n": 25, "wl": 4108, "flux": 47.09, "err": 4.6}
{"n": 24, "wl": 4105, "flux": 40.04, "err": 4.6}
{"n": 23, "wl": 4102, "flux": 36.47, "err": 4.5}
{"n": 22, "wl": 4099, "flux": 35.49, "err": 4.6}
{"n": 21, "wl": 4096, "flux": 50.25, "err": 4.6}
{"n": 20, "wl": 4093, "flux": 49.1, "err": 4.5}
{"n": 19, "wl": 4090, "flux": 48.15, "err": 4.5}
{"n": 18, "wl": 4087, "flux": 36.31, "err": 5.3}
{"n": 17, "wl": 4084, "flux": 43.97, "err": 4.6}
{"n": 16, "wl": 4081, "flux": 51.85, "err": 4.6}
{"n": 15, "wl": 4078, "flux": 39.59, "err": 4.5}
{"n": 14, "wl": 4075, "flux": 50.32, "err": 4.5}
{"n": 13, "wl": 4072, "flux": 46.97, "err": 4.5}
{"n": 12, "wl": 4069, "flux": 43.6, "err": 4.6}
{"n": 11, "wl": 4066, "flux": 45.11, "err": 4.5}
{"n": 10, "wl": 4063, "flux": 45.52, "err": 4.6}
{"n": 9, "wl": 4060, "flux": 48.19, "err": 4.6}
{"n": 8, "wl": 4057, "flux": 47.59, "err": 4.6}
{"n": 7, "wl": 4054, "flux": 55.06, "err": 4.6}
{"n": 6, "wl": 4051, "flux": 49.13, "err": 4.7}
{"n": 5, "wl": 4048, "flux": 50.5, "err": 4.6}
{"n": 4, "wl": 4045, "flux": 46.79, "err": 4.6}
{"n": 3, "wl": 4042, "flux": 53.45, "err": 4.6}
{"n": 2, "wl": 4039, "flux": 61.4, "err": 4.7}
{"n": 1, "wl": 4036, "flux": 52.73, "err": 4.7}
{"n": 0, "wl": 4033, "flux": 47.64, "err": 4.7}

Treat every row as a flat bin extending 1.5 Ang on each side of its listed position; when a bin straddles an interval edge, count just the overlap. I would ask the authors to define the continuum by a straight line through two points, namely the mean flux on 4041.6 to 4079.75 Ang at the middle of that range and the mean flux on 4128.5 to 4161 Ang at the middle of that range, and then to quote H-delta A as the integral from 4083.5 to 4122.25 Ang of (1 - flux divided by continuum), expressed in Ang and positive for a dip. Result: 3.9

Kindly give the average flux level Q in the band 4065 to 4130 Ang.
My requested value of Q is 45.1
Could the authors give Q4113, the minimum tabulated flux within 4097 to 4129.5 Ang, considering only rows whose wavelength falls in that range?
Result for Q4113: 35.49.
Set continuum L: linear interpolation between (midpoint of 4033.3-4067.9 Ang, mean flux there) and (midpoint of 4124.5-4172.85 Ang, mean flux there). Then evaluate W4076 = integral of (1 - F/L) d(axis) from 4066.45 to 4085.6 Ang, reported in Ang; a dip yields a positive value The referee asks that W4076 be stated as 1.6 Ang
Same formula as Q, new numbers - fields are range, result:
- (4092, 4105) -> 42.3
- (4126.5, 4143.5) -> 49.4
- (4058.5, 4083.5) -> 46.3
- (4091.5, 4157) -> 47.1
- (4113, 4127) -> 46.9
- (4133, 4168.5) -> 50.2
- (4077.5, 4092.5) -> 44.6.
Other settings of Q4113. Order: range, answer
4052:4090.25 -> 36.31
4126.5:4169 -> 43.06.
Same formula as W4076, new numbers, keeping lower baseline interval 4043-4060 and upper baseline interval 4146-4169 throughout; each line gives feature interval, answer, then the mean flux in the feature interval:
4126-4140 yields 0.1 Ang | 49.1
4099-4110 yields 2.0 Ang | 40.7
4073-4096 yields 1.7 Ang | 45.9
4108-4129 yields 1.1 Ang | 47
